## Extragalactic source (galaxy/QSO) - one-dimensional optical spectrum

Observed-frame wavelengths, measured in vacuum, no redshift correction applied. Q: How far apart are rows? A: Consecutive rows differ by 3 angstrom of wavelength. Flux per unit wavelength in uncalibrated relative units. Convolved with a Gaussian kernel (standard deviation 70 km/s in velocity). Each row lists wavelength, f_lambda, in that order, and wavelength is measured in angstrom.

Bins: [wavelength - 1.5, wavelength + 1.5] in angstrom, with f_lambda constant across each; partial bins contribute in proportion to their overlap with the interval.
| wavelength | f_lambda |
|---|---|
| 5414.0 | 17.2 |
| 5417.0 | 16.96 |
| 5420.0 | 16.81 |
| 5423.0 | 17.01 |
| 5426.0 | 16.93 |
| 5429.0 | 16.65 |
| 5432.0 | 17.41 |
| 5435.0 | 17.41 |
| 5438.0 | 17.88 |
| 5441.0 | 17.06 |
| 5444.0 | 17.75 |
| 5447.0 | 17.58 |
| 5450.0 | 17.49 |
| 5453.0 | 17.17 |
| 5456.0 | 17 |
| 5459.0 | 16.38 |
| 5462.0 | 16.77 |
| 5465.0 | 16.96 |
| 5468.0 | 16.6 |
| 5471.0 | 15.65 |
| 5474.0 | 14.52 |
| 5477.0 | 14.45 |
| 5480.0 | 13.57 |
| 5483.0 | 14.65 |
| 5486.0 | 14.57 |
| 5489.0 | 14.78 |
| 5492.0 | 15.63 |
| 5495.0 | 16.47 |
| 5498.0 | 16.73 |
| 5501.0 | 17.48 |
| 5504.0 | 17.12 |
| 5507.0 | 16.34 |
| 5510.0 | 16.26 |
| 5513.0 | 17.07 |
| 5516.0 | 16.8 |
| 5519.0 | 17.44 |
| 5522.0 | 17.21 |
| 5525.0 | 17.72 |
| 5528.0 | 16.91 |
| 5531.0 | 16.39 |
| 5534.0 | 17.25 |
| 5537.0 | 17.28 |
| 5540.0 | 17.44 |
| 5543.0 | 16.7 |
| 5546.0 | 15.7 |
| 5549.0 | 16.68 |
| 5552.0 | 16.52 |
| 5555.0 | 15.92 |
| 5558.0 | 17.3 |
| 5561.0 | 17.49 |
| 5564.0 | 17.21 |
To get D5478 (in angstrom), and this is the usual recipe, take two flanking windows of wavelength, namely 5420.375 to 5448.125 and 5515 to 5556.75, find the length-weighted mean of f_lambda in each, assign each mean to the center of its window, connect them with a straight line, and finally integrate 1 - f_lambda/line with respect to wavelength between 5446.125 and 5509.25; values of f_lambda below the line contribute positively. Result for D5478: 3.8 angstrom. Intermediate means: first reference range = 17.3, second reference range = 16.9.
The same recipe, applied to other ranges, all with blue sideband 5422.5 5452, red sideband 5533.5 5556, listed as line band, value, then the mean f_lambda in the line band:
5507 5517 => 0.1 angstrom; 16.6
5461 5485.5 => 2.5 angstrom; 15.3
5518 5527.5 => -0.3 angstrom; 17.4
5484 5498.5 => 1.3 angstrom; 15.5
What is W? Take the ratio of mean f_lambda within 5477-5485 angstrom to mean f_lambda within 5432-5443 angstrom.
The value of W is 0.8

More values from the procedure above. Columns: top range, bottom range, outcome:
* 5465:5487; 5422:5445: 0.87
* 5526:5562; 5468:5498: 1.11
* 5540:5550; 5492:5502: 0.99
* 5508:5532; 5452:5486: 1.08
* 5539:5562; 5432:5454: 0.95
